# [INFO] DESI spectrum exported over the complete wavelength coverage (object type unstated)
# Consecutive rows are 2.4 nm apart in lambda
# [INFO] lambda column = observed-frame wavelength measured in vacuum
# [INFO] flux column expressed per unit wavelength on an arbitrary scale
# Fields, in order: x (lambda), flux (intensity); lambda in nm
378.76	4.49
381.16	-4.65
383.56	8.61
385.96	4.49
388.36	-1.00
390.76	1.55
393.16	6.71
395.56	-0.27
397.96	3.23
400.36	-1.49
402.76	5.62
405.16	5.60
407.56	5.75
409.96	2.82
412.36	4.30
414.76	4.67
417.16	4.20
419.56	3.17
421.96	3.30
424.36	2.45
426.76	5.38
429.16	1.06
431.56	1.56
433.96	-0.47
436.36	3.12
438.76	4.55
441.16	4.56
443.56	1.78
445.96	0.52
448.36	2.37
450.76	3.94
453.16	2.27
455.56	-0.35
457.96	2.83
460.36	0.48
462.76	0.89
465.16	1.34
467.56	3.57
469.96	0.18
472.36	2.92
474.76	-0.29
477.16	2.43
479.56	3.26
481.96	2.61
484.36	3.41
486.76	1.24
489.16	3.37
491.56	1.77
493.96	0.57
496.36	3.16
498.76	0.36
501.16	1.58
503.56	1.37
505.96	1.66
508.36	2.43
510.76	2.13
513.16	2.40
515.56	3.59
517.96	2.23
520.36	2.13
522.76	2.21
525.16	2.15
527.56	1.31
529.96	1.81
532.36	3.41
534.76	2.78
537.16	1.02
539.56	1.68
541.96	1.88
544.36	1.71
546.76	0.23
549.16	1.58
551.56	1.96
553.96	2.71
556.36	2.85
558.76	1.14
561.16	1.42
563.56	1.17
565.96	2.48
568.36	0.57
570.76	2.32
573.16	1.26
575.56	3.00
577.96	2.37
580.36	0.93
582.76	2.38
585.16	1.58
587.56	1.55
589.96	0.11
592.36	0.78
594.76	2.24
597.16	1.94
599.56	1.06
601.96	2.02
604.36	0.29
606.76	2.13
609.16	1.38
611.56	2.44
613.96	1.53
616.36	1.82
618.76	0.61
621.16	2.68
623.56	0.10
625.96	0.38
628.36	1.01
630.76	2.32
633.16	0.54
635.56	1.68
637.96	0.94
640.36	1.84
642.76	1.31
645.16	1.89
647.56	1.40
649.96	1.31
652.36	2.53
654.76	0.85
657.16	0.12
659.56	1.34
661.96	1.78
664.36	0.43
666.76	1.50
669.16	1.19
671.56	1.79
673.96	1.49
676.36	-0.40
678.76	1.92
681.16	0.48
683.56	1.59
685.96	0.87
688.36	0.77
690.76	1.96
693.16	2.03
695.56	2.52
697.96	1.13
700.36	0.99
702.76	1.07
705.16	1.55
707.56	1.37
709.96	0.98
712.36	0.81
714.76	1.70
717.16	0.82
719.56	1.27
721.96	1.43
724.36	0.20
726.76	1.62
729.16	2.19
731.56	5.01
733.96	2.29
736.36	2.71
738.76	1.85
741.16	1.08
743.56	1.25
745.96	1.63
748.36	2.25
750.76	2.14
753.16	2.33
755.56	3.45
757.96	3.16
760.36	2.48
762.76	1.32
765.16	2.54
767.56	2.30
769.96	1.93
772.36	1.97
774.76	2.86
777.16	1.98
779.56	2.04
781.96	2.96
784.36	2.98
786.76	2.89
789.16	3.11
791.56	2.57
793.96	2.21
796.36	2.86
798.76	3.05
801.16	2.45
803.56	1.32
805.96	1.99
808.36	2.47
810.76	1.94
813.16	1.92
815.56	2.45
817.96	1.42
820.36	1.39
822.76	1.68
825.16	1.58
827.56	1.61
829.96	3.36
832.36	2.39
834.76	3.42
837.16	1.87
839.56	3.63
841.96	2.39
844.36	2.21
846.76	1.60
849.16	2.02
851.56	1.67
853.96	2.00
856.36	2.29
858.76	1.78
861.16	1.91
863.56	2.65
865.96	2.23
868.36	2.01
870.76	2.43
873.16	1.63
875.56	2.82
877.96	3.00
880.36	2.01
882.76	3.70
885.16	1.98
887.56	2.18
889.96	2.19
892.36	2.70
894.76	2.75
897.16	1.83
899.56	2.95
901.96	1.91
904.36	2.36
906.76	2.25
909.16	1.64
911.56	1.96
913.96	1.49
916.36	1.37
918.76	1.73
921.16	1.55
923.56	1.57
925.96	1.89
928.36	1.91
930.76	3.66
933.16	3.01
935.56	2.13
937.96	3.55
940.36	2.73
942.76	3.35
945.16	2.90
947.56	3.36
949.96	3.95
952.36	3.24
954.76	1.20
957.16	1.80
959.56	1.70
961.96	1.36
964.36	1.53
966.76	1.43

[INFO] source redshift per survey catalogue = 0.960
